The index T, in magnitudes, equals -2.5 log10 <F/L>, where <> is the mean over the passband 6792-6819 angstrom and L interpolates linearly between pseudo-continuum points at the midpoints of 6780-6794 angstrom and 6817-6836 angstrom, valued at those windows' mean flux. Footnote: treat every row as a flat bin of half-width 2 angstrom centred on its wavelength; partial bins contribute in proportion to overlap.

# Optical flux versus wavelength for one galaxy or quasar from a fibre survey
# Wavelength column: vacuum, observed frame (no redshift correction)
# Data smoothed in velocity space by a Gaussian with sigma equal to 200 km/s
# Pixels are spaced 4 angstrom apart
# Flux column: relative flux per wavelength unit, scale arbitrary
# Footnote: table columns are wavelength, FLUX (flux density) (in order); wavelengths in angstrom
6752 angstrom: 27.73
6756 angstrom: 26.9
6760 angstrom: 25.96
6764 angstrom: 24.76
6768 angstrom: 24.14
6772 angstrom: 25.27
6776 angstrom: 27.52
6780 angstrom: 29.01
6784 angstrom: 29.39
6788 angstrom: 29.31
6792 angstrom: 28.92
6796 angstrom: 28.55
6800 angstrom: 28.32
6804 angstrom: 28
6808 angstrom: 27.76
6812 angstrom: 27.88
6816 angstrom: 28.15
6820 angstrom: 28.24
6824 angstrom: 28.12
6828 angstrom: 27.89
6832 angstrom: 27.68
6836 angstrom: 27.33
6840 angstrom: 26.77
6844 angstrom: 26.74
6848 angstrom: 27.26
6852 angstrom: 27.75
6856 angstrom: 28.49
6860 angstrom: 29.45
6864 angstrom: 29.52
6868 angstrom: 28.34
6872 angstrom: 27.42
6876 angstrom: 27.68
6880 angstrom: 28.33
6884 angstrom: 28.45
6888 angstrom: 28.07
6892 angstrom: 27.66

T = 0.02 mag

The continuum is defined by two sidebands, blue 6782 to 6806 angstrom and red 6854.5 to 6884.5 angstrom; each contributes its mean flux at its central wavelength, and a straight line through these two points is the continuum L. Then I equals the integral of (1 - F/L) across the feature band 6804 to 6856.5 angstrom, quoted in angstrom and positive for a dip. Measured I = 1.70 angstrom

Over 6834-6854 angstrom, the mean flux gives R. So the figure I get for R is 27.2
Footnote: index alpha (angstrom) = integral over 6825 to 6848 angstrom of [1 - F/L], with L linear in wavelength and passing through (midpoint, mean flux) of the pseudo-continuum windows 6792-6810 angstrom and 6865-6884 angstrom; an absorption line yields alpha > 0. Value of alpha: 0.7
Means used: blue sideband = 28.2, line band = 27.3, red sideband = 28.1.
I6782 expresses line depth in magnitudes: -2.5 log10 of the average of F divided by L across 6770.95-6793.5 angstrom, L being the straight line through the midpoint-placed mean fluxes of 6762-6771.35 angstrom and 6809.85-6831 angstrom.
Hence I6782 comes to -0.11 mag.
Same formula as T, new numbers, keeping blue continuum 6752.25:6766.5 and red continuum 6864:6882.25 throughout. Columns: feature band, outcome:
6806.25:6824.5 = -0.04 mag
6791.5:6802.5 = -0.07 mag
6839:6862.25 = 0.00 mag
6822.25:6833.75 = -0.02 mag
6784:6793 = -0.10 mag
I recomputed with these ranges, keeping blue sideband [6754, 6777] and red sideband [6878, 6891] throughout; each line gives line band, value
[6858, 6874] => -0.5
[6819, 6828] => -0.4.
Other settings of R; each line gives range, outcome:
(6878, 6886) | 28.4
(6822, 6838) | 27.8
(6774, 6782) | 28.3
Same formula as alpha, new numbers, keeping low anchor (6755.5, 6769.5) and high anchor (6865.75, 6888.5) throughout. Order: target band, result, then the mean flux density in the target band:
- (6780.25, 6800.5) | -2.30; 29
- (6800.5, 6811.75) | -0.67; 27.9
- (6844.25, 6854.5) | -0.01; 27.4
